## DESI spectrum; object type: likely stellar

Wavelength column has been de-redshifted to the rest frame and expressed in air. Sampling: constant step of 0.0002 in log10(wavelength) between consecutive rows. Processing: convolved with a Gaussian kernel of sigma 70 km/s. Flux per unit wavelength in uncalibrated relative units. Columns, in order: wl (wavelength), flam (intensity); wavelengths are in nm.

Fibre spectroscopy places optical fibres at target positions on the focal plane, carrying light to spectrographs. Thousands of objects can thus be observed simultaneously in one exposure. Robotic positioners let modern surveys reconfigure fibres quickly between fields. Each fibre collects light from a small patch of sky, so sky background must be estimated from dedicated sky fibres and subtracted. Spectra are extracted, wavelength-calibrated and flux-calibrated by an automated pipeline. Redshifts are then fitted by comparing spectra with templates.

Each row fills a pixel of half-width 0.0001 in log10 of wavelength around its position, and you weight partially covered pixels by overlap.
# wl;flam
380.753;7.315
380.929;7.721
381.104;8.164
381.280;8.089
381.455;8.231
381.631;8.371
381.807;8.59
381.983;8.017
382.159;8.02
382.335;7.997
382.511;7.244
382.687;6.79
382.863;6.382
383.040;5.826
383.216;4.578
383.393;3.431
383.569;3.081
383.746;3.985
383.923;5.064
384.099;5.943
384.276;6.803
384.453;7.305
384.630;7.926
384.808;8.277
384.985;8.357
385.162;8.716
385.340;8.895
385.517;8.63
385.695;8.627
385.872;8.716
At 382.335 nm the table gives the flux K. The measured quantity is 7.997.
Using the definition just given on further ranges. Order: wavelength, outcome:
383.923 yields 5.064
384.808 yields 8.277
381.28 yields 8.089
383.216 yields 4.578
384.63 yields 7.926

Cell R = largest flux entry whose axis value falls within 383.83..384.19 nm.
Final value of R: 5.943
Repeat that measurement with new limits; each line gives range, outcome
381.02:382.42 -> 8.59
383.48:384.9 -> 8.277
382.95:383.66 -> 5.826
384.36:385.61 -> 8.895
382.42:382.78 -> 7.244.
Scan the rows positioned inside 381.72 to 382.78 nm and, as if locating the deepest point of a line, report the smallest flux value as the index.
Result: 6.79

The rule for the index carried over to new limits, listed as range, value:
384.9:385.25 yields 8.357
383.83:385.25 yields 5.064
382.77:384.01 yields 3.081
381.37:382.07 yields 8.017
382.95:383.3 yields 4.578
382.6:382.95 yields 6.382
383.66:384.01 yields 3.985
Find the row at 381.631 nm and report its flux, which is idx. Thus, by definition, 8.371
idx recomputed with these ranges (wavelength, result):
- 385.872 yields 8.716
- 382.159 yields 8.02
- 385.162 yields 8.716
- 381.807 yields 8.59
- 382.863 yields 6.382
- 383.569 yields 3.081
